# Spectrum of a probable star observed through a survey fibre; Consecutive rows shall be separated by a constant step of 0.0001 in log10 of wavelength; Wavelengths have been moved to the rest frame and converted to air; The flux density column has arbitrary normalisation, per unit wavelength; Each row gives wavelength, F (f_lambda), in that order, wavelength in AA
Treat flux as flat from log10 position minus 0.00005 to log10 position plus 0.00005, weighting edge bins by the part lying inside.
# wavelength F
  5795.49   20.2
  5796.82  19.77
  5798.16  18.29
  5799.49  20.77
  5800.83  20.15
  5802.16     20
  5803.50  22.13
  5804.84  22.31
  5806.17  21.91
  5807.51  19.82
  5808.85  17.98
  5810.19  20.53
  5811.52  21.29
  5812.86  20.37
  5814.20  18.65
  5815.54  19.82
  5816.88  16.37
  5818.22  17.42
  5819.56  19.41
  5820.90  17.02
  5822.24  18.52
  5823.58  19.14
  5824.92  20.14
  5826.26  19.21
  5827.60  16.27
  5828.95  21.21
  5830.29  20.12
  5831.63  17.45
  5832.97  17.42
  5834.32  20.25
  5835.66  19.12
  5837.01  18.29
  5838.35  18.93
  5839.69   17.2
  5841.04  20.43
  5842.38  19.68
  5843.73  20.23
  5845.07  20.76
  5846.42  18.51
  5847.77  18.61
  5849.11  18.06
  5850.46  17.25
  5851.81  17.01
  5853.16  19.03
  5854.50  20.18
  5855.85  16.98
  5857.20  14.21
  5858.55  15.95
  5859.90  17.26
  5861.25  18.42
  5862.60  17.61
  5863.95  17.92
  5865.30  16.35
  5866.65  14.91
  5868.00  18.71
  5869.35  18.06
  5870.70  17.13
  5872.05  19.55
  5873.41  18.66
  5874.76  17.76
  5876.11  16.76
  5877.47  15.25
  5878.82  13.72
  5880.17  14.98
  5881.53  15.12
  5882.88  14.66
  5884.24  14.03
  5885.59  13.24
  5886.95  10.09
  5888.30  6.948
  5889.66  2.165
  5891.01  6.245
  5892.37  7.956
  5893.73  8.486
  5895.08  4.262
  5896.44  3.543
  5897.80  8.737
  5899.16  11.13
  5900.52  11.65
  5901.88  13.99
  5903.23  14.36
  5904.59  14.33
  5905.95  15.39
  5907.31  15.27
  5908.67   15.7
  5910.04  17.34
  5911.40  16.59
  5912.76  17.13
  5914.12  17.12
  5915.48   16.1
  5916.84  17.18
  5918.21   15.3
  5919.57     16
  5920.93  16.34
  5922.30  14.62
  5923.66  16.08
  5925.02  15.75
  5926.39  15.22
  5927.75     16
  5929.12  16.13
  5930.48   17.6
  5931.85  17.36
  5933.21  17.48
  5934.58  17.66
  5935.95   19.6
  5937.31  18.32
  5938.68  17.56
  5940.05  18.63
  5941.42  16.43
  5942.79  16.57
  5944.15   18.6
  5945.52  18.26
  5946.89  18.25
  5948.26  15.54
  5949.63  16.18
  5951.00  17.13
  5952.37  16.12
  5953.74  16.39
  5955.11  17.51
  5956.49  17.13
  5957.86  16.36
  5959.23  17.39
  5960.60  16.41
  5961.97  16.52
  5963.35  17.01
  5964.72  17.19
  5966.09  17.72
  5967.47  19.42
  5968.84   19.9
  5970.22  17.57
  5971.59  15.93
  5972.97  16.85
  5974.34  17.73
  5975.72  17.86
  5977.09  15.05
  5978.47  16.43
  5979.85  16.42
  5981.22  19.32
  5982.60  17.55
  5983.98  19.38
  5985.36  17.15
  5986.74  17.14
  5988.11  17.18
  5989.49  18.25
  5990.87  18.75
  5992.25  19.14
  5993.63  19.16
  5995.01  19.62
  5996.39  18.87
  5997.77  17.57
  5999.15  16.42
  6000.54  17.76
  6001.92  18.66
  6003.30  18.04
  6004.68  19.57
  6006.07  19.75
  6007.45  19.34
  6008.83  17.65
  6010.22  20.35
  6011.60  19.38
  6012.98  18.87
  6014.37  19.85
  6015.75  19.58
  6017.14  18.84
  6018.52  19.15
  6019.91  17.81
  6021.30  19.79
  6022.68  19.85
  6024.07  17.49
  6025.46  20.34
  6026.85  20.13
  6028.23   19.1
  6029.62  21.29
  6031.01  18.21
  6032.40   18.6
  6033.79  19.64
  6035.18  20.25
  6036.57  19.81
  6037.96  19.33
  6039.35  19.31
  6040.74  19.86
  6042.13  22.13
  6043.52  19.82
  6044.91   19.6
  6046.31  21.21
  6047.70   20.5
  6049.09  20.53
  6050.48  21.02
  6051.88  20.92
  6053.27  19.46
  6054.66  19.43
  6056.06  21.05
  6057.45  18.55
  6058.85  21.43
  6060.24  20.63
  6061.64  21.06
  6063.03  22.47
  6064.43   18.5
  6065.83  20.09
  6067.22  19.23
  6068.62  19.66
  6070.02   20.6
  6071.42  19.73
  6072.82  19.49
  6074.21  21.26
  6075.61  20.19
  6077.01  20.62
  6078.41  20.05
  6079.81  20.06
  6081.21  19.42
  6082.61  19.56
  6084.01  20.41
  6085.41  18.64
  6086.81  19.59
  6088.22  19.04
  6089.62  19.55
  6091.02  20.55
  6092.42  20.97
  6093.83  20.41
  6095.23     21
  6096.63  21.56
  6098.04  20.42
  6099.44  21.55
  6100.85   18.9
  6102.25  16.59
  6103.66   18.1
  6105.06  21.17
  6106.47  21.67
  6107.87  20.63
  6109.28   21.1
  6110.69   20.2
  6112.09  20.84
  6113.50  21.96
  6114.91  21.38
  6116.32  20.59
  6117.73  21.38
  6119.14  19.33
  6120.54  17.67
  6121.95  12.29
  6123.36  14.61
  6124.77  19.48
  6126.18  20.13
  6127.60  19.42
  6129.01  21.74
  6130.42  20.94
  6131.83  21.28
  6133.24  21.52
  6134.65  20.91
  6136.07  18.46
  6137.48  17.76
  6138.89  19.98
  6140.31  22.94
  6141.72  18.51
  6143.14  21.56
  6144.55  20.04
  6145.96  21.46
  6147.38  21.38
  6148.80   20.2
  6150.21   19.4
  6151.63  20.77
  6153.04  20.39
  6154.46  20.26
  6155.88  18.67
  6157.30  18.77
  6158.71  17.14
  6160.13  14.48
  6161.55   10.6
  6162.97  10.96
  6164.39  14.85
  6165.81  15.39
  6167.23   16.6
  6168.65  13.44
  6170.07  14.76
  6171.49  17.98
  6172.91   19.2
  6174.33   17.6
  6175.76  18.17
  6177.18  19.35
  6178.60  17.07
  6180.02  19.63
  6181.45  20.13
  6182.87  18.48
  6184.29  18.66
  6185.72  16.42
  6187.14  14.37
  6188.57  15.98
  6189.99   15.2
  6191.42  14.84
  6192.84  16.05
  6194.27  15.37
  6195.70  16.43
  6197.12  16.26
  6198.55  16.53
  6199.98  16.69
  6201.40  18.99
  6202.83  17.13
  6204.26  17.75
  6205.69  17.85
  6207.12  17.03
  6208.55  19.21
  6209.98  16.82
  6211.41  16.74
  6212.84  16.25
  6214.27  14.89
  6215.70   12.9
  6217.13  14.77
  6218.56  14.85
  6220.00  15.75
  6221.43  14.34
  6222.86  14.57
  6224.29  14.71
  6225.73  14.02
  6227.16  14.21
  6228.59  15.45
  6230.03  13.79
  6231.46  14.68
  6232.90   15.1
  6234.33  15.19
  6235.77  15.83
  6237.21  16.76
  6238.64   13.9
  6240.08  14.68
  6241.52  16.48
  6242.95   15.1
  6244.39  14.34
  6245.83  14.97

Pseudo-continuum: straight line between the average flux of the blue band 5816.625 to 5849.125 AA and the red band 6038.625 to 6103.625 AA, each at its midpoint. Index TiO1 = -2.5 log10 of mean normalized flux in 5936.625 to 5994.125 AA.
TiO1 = 0.12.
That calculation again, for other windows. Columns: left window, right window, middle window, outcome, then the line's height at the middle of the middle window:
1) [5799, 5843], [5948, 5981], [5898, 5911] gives 0.259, 18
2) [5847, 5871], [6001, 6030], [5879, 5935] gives 0.311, 18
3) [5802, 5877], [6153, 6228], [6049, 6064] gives -0.192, 17.2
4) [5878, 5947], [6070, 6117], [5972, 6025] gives -0.075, 17.1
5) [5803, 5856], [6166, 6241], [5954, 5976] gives 0.043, 18.1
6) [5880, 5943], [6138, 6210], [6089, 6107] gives -0.213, 16.6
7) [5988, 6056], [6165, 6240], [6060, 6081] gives -0.095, 18.5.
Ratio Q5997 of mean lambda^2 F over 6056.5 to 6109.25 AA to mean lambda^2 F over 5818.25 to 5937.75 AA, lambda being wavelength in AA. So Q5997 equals 1.35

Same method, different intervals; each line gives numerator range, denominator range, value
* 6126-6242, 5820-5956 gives 1.17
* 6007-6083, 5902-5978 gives 1.22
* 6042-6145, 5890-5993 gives 1.32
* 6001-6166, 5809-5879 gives 1.16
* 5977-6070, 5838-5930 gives 1.33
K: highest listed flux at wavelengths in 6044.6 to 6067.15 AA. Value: 22.47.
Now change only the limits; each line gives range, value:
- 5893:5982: 19.9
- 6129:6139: 21.74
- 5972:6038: 21.29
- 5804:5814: 22.31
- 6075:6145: 22.94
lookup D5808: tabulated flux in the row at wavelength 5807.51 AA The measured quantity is 19.82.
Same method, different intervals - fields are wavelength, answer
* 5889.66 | 2.165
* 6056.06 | 21.05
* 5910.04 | 17.34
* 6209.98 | 16.82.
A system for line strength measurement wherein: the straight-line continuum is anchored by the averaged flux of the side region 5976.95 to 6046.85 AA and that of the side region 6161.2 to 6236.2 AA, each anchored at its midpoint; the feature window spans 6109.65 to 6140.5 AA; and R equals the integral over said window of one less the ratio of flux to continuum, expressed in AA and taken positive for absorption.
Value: -4.6 AA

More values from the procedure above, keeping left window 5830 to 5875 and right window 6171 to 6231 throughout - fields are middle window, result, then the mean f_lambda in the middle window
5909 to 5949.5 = 2.0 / 16.9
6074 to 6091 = -2.8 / 19.8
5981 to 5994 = -0.5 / 18.2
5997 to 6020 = -1.8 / 18.8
